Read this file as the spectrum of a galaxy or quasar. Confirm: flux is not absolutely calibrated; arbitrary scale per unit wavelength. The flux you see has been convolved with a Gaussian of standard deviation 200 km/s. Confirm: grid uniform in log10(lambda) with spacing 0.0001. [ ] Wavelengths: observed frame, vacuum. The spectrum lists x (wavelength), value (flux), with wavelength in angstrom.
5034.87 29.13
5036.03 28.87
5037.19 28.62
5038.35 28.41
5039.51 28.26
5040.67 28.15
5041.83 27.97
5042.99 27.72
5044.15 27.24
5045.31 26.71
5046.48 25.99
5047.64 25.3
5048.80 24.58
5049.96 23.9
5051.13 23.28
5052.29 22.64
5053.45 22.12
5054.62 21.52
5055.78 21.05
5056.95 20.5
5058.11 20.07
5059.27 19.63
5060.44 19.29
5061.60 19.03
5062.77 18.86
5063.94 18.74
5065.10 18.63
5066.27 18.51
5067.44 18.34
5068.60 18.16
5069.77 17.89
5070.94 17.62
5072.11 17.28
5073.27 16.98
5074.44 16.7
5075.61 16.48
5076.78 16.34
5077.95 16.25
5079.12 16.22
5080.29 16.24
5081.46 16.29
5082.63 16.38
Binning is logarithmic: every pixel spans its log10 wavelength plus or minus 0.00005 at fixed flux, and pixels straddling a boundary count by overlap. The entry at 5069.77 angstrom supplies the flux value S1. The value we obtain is 17.89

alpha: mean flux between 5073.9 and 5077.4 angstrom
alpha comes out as 16.5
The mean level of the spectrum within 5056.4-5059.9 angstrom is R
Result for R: 20.1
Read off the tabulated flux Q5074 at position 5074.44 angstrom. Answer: 16.7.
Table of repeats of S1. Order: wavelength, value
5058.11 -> 20.07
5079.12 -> 16.22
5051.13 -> 23.28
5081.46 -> 16.29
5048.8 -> 24.58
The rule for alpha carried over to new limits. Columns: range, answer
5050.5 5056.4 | 22.1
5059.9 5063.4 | 19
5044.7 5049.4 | 25.7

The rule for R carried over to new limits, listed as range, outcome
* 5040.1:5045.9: 27.5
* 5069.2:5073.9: 17.4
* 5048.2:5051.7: 23.9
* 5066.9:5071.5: 18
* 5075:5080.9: 16.3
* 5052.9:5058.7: 21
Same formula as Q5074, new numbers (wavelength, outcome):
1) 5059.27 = 19.63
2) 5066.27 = 18.51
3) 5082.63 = 16.38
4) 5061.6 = 19.03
